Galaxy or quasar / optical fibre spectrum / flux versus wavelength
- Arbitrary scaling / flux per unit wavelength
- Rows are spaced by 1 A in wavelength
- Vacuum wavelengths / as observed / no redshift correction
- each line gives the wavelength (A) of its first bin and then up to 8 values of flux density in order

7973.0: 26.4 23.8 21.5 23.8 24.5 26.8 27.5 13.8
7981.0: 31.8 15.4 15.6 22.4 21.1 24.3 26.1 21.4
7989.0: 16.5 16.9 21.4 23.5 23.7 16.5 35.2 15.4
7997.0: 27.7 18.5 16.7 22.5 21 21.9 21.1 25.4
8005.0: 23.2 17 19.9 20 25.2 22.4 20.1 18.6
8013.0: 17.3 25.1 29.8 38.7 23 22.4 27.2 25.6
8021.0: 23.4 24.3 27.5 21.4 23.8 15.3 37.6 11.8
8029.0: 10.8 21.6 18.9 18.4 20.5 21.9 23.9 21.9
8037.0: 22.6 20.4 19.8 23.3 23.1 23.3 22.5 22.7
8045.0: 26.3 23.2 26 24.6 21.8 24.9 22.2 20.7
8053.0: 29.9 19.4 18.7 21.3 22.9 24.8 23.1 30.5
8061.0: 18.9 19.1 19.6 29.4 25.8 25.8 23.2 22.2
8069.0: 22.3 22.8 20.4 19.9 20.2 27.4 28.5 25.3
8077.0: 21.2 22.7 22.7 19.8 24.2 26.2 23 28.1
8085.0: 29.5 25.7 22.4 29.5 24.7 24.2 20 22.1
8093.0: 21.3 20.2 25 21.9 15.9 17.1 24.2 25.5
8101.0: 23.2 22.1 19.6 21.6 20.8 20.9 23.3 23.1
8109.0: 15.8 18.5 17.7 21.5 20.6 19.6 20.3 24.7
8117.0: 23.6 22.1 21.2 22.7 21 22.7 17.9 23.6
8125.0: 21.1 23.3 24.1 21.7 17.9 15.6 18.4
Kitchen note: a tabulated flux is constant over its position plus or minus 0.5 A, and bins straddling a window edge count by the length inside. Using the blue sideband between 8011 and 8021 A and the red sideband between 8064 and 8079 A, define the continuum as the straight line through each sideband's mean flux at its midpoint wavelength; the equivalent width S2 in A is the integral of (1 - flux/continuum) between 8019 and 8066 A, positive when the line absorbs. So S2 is 3.1 A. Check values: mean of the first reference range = 24.9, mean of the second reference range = 23.6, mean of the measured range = 22.7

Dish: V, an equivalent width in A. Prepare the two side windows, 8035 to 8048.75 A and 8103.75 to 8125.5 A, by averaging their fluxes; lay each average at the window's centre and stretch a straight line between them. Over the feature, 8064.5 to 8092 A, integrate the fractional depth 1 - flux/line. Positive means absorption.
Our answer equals -2.3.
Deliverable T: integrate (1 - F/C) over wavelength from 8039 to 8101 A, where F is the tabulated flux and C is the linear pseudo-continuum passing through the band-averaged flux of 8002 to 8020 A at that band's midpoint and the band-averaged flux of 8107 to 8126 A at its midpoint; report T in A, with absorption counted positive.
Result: -3.41 A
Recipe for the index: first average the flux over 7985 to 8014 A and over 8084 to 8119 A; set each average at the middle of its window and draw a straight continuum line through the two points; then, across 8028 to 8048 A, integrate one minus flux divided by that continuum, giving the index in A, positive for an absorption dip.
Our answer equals 0.2 A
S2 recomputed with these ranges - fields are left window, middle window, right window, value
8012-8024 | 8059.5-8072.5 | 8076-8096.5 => 0.6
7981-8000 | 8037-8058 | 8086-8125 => -1.3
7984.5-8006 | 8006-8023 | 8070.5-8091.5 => -1.2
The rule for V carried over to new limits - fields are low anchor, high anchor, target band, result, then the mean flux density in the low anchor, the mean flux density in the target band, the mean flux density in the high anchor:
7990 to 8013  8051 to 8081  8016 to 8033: -0.4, 21.5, 22.5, 23.1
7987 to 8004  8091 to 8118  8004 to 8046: -2.2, 21.5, 22.5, 21.2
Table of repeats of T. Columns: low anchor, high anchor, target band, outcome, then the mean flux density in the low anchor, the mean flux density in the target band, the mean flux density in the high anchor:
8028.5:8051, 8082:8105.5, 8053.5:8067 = -0.4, 21.9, 23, 23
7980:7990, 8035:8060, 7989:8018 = -0.9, 21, 22.3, 23.1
